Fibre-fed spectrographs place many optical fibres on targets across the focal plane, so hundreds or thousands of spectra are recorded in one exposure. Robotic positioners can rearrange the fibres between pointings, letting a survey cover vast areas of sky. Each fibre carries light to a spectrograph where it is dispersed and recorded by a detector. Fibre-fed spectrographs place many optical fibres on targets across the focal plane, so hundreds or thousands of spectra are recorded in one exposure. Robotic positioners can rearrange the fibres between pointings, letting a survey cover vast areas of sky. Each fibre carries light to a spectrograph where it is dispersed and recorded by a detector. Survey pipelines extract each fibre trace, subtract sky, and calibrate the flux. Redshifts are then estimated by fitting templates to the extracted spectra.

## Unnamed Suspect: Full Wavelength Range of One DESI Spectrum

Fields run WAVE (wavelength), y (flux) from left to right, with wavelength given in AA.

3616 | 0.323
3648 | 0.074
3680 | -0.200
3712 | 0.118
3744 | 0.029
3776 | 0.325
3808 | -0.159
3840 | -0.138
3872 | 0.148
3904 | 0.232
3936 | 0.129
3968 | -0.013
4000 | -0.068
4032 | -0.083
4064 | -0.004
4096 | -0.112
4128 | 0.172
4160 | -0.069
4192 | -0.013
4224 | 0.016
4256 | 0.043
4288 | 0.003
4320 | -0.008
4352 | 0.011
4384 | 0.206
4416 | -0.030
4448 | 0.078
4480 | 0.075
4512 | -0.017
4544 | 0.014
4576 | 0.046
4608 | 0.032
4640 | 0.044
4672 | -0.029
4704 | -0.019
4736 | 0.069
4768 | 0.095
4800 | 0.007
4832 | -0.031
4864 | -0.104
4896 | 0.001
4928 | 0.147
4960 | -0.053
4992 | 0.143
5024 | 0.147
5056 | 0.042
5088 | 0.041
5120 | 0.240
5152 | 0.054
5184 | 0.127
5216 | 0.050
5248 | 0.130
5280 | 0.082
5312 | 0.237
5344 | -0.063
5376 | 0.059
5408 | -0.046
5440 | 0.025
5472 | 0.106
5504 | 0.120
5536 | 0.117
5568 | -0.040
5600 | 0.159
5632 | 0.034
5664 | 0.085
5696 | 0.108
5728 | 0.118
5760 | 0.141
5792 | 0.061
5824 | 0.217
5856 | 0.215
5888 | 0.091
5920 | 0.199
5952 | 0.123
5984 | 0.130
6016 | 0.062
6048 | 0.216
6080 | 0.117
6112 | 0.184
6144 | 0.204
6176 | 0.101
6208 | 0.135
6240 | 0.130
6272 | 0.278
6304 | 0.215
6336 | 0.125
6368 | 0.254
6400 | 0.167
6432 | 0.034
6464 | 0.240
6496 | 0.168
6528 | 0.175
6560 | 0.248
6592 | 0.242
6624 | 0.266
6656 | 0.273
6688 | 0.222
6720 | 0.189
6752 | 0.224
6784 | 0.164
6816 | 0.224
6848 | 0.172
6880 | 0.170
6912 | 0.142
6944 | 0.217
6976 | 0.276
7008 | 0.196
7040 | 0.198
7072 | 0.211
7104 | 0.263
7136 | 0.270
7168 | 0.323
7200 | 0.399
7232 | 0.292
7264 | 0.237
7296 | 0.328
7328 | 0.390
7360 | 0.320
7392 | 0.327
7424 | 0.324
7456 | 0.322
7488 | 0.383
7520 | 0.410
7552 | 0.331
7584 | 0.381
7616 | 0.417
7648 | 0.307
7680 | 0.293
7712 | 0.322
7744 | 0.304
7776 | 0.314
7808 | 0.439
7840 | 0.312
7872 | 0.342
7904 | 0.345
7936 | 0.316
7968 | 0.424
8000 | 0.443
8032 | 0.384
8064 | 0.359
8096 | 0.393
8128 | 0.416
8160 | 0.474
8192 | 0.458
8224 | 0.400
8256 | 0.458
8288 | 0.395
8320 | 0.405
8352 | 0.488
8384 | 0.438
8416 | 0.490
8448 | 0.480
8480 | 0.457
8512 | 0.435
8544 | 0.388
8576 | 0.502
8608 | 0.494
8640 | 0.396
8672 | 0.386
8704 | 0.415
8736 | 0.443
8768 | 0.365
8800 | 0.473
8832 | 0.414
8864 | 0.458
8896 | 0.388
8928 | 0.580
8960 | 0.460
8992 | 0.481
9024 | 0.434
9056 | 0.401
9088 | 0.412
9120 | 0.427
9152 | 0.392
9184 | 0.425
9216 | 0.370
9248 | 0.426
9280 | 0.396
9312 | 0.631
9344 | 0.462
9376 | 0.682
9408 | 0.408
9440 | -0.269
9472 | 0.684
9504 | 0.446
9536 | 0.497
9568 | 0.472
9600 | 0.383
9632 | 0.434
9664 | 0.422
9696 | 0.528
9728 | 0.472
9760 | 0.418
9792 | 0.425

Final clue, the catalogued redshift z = 0.78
